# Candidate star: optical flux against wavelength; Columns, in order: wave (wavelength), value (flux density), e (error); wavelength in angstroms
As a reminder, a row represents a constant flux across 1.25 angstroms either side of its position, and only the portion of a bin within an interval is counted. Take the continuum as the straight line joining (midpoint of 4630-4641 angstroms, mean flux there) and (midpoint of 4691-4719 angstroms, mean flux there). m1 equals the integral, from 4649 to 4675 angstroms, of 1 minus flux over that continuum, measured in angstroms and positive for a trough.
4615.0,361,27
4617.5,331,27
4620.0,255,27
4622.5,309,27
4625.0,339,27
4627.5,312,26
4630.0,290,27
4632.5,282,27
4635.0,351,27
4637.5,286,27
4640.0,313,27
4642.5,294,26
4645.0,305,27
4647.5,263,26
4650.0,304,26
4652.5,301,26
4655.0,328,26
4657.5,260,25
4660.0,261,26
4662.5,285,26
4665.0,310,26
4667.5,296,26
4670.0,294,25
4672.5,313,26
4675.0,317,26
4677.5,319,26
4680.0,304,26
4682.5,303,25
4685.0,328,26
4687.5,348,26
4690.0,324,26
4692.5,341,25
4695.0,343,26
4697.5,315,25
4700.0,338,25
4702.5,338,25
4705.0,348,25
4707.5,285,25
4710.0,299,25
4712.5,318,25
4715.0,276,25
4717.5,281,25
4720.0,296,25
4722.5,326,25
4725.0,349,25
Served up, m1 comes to 1.2 angstroms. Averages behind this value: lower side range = 306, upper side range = 316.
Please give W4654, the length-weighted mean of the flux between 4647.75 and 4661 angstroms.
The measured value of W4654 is 289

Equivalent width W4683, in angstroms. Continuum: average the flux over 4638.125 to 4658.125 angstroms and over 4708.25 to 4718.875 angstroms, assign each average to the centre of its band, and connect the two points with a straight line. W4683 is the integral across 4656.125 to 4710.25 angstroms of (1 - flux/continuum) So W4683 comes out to -3.3 angstroms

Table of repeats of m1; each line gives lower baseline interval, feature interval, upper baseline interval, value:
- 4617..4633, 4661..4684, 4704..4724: -0.10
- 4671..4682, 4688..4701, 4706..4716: -1.25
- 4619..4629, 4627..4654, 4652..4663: -0.41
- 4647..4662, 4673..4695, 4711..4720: -2.58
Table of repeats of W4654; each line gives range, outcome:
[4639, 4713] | 310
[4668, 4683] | 308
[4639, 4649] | 294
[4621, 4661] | 300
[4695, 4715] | 319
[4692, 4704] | 335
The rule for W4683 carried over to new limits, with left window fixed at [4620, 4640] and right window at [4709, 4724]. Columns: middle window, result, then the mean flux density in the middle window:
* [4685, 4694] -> -1.02 angstroms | 336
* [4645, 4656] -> 0.22 angstroms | 299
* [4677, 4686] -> -0.29 angstroms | 313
